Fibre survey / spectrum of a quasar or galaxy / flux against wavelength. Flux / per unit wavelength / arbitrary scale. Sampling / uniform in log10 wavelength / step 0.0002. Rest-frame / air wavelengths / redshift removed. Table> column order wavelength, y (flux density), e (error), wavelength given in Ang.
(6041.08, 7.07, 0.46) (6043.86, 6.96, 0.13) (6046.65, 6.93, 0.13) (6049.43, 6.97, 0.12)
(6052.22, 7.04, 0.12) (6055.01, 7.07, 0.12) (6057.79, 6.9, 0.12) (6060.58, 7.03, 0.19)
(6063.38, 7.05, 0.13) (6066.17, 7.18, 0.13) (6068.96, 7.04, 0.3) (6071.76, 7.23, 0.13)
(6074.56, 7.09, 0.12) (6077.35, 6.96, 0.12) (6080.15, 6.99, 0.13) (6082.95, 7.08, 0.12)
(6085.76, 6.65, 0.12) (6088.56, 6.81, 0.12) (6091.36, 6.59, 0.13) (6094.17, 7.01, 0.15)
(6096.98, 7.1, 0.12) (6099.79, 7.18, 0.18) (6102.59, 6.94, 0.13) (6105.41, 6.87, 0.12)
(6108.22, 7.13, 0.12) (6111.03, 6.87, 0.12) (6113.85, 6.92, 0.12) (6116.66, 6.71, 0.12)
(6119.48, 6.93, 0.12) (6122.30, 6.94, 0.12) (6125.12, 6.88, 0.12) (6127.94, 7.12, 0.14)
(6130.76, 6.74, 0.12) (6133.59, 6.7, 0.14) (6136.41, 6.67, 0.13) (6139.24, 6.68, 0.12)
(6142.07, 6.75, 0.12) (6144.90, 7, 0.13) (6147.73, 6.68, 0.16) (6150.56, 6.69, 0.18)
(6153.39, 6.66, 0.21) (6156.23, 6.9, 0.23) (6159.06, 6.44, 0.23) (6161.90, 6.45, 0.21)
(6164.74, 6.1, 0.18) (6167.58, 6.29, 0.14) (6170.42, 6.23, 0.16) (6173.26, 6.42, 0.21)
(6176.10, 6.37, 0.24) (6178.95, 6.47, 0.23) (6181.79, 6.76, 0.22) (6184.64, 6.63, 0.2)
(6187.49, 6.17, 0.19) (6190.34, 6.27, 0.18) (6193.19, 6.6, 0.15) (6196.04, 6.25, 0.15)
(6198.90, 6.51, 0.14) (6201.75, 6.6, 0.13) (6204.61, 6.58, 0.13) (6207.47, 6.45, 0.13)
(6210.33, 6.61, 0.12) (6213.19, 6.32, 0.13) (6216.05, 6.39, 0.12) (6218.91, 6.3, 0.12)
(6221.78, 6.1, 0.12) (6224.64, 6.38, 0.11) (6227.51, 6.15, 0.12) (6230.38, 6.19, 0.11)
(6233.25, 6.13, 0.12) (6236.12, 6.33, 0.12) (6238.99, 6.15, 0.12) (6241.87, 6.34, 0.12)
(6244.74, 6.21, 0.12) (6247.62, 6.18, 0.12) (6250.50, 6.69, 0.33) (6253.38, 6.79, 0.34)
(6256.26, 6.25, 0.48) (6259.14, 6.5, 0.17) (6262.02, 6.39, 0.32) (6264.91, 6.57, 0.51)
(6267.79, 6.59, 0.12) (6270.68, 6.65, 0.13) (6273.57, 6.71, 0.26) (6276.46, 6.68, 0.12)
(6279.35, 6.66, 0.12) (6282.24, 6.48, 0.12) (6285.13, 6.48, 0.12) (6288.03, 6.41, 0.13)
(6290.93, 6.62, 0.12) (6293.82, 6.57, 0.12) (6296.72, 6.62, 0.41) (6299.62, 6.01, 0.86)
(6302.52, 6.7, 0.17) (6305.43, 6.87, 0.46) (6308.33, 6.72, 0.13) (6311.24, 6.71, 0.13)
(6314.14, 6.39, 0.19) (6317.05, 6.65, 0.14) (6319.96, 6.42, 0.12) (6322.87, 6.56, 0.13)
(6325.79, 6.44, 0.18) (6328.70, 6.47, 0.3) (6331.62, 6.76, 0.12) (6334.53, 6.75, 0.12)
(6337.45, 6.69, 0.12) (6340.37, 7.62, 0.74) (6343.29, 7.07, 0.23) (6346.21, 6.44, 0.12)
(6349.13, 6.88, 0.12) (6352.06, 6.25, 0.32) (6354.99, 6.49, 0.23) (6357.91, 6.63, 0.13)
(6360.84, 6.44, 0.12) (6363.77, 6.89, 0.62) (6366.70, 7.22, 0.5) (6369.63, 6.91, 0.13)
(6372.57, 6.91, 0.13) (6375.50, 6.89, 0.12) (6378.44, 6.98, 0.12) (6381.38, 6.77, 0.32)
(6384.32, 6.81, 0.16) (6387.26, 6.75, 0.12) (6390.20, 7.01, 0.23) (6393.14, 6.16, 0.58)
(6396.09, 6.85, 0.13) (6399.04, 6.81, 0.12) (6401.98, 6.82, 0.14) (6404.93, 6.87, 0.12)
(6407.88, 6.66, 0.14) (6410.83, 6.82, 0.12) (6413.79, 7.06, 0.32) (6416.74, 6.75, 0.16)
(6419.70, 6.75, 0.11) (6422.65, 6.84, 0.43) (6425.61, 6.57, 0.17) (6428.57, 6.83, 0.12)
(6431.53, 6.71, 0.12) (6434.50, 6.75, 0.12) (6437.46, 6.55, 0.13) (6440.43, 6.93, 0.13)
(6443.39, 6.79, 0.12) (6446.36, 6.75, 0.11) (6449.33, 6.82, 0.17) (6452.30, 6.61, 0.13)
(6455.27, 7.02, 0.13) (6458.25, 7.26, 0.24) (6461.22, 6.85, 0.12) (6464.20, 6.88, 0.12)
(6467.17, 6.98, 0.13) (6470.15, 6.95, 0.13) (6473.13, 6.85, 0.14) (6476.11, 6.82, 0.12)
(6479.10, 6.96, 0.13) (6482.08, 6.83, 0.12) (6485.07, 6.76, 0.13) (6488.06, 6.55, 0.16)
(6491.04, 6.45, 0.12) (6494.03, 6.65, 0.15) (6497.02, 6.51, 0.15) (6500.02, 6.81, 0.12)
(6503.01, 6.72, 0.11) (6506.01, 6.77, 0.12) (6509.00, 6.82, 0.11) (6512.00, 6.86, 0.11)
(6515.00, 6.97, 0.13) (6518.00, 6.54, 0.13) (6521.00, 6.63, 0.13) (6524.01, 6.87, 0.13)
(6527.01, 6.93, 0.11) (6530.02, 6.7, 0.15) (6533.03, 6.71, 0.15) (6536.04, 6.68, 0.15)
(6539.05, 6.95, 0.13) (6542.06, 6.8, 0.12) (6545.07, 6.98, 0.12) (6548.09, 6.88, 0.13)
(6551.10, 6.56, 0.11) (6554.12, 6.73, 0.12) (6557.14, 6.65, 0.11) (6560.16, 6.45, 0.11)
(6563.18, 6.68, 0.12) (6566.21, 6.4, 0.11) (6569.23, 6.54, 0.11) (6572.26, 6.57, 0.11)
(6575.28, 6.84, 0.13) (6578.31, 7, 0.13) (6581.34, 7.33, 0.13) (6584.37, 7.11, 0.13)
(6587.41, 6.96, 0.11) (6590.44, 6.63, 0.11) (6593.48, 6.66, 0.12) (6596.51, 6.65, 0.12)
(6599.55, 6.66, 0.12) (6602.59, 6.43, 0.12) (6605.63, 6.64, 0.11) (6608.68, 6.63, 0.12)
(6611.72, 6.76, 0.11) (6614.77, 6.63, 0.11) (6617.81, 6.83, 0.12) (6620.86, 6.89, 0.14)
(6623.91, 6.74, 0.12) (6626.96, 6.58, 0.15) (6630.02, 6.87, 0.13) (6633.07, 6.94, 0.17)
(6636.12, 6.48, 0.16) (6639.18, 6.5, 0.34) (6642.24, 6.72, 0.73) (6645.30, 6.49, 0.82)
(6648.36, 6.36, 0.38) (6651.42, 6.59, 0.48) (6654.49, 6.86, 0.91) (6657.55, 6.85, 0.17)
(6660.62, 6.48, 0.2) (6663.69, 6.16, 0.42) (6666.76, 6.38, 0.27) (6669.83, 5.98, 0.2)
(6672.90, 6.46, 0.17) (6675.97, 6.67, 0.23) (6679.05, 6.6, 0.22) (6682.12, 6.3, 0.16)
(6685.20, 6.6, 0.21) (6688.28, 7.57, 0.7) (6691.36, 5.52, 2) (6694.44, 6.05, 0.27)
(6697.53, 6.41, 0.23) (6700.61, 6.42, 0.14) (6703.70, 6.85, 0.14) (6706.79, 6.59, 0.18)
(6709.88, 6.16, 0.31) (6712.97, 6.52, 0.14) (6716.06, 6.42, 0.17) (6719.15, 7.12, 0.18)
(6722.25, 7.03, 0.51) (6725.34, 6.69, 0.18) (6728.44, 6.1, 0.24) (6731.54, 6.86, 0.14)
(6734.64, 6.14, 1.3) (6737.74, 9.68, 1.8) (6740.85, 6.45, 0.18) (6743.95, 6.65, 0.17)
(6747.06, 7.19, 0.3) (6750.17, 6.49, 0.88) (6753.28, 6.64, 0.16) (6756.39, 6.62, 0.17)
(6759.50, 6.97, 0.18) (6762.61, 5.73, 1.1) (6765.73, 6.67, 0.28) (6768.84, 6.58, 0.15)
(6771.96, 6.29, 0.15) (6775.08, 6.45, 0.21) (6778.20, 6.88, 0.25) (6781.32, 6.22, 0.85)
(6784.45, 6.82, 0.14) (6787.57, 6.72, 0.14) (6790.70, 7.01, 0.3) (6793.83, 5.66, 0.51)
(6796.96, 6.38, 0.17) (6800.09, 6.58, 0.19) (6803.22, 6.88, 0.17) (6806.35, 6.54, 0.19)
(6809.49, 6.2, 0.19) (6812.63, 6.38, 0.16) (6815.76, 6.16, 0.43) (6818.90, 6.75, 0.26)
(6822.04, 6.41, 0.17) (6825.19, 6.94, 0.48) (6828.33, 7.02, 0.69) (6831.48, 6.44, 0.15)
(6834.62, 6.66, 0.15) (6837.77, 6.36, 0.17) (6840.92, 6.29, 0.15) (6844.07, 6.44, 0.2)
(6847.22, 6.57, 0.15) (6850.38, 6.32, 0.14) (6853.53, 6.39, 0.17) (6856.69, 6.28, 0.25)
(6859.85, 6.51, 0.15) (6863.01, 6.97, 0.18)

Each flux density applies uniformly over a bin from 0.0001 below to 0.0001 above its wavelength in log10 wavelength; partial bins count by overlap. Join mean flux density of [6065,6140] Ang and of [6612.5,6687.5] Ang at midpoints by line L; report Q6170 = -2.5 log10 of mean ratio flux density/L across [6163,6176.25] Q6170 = 0.10 mag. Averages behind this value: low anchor 6.93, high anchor 6.59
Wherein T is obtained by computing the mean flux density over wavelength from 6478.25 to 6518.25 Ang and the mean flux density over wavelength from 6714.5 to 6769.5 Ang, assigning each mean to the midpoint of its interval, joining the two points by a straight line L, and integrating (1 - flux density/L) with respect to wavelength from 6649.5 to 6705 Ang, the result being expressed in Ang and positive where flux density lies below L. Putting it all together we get 2.3 Ang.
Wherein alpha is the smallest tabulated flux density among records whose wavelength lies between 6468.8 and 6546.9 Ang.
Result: 6.45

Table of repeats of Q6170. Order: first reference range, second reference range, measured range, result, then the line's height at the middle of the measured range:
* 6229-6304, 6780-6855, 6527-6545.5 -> -0.05 mag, 6.48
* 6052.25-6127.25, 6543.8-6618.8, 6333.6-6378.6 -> 0.00 mag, 6.84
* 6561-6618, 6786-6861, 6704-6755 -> -0.03 mag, 6.59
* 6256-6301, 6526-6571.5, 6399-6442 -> -0.03 mag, 6.62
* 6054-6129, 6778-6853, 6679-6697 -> 0.03 mag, 6.6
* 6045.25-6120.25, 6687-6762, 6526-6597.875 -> 0.00 mag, 6.77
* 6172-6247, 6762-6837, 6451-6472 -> -0.08 mag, 6.44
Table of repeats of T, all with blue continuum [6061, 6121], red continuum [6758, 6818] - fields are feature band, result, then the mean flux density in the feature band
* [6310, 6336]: 0.9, 6.57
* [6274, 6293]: 0.8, 6.57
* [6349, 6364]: 0.5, 6.55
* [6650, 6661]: -0.2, 6.72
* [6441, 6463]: -0.5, 6.87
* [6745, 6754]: -0.4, 6.77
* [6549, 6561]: 0.0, 6.62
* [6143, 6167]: 1.1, 6.61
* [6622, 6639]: -0.3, 6.71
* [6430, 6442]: 0.0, 6.74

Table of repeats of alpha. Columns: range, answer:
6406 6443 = 6.55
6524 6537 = 6.68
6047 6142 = 6.59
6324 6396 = 6.16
